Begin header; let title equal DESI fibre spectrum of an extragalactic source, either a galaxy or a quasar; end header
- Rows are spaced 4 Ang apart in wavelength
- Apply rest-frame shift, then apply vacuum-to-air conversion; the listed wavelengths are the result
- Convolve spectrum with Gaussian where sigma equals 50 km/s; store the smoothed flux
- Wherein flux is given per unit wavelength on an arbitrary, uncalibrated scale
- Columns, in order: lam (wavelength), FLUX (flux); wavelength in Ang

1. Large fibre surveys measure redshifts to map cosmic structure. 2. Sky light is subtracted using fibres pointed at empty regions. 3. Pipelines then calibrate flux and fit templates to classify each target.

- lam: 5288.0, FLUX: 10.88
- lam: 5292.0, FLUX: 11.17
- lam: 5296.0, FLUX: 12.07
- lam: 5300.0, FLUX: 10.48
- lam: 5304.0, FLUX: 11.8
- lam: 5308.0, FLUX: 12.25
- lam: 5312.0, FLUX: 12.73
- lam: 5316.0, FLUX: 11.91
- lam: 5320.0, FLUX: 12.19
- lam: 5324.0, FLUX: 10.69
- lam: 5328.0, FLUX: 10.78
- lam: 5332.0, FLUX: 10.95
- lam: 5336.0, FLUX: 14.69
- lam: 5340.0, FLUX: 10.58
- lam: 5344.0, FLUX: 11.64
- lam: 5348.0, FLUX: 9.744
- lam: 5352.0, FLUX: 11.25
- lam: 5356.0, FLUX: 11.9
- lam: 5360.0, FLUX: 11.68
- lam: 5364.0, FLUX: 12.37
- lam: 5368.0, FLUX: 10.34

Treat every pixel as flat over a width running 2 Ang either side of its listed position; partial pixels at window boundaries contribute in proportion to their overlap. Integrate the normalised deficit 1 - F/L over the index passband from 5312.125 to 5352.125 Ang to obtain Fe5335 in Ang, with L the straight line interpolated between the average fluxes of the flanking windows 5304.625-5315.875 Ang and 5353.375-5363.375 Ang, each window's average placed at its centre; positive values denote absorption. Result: 1.9 Ang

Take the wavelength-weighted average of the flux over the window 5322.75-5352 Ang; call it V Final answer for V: 11.3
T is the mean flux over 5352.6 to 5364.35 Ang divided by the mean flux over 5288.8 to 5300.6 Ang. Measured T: 1.0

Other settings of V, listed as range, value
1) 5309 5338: 12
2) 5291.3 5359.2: 11.6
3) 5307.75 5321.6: 12.3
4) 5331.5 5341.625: 12.3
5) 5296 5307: 11.4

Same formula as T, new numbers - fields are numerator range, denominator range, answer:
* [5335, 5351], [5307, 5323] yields 0.94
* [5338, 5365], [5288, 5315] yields 0.96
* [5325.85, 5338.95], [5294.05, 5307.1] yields 1.04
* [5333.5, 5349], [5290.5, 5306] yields 1.03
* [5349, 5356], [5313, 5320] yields 0.93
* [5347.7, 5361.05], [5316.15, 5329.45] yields 1.00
